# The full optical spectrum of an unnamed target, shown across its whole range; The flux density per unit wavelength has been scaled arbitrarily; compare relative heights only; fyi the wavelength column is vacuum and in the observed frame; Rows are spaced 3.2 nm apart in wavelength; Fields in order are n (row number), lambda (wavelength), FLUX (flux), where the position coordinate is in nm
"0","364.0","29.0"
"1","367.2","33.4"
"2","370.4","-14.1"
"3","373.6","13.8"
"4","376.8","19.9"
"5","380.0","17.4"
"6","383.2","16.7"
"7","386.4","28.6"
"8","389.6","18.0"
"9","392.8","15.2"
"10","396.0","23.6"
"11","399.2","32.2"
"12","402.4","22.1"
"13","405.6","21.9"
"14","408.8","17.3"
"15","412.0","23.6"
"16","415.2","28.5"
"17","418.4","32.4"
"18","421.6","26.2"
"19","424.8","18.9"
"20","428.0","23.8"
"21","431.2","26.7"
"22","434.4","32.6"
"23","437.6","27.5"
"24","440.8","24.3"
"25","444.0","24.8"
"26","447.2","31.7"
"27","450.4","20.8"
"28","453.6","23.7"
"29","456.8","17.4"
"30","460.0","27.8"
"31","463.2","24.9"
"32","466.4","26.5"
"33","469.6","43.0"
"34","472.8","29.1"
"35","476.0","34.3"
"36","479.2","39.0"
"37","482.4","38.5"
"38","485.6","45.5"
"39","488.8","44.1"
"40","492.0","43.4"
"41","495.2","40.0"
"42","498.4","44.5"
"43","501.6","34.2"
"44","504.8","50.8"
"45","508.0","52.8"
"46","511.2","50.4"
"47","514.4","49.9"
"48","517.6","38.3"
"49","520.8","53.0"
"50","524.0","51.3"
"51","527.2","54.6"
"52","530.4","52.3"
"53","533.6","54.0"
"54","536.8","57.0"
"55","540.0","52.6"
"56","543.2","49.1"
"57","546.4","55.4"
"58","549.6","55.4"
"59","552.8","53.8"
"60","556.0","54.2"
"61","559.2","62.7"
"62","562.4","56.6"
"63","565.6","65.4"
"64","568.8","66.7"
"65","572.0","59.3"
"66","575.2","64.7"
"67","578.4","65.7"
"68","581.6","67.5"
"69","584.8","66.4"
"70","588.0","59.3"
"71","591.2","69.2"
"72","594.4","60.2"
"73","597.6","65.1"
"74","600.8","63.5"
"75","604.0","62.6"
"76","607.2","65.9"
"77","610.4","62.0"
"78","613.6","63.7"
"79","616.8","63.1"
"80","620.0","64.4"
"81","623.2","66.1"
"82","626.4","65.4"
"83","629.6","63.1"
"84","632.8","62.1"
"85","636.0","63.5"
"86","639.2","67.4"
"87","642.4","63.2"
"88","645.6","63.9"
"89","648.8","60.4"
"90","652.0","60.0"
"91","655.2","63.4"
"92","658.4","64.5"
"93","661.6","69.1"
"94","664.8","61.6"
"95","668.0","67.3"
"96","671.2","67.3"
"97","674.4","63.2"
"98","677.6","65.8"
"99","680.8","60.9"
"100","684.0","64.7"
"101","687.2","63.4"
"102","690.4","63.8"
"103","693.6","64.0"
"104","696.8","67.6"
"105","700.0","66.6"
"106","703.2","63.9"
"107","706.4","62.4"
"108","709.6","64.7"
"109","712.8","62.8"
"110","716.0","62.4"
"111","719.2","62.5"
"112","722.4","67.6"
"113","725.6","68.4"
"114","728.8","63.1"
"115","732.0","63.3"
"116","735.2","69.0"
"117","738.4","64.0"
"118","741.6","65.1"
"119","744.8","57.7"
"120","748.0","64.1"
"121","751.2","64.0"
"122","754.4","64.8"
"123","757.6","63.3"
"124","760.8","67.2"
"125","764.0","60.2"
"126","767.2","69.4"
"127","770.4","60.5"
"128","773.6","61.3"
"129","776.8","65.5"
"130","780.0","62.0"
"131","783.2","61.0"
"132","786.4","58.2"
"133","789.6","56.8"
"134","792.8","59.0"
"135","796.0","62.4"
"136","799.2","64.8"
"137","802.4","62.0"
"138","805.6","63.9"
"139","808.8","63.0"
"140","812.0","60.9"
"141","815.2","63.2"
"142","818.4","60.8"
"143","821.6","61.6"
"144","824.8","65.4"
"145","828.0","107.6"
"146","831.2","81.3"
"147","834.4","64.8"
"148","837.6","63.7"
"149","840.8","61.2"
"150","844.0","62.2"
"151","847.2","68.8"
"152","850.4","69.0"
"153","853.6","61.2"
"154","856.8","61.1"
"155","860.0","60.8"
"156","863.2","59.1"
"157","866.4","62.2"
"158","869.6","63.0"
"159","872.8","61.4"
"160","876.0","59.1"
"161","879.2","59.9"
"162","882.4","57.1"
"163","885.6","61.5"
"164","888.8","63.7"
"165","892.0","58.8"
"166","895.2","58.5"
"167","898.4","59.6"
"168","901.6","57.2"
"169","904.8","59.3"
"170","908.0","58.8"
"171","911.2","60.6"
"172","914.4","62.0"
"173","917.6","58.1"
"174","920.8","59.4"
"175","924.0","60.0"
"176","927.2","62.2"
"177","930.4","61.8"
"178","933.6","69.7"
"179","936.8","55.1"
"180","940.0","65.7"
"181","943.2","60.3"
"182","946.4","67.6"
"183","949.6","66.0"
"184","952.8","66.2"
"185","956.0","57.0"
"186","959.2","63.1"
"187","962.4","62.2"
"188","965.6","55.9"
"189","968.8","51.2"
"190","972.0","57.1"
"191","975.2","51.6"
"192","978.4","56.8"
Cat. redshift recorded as 0.262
